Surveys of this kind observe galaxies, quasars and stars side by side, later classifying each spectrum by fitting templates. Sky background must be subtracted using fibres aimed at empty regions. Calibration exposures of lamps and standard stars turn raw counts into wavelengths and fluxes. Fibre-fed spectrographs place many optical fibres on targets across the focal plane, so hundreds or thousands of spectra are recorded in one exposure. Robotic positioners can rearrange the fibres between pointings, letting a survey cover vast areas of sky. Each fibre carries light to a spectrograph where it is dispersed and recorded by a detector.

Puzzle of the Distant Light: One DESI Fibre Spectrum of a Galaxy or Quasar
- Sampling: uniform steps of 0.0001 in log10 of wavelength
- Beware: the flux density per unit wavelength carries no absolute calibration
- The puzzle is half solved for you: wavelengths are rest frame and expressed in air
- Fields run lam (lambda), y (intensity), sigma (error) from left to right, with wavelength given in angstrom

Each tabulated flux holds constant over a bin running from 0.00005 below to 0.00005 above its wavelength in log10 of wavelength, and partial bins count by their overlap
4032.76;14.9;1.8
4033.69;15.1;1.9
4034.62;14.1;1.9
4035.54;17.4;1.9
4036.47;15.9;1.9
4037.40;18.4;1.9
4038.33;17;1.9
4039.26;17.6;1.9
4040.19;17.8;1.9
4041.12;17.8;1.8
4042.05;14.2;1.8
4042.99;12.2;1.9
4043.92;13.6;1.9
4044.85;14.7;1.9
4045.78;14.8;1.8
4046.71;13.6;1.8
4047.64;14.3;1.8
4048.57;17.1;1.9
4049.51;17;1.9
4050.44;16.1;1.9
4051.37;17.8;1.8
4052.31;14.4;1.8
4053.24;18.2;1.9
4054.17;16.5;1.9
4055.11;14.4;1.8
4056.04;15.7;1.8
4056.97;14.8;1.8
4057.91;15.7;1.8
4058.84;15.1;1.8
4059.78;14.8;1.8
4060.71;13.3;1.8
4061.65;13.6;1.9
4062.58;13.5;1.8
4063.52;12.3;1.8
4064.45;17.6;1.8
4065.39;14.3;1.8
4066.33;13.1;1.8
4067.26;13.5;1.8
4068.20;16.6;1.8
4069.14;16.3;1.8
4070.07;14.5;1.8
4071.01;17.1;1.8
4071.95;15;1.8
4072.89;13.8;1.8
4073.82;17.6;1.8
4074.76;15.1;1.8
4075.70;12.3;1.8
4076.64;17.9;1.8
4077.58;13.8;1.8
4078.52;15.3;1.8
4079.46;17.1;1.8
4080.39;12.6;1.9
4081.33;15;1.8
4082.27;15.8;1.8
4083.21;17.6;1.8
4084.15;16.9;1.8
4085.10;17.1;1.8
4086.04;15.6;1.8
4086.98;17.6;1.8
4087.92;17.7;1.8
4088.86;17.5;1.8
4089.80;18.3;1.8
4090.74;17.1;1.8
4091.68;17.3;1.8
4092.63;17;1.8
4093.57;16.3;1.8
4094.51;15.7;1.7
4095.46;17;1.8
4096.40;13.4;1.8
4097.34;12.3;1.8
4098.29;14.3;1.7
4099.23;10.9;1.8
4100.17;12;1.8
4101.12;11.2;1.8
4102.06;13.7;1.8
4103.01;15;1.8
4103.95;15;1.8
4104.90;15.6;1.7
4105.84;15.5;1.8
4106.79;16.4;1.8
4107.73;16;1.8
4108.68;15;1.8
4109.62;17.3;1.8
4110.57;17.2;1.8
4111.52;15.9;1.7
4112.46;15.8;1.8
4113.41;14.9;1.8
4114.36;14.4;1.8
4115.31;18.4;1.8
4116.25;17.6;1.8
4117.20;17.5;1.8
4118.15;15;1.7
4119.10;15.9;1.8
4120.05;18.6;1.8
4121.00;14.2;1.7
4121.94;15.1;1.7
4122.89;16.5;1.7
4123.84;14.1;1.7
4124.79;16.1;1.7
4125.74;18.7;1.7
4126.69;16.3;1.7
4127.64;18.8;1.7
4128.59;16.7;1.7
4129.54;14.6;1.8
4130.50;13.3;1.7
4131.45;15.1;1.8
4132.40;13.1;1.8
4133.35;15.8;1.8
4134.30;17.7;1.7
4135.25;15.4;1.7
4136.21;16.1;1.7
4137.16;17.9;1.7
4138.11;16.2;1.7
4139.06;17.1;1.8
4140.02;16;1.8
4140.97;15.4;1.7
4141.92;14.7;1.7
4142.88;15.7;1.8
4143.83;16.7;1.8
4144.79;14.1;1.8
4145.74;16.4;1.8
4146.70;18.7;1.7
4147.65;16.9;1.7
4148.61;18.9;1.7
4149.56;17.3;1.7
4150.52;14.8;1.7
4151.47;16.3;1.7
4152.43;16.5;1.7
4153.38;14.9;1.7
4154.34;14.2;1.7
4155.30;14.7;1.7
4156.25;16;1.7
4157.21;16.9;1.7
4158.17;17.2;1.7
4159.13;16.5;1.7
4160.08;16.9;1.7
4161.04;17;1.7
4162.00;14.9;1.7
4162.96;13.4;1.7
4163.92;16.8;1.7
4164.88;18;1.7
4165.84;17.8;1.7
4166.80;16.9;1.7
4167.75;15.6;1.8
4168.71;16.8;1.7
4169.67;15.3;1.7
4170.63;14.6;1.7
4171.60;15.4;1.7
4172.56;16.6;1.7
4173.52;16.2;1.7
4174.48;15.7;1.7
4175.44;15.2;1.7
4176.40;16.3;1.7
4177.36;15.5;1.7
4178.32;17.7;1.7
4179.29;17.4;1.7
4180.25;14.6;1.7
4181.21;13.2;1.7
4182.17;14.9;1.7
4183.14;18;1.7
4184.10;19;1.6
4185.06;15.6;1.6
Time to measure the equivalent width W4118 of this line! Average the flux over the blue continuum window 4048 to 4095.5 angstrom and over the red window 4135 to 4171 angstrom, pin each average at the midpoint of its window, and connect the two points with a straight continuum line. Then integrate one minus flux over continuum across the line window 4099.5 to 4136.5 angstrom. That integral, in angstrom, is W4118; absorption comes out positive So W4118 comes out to 0.8 angstrom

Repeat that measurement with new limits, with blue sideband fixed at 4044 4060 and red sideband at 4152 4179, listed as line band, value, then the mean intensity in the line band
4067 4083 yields 0.3 angstrom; 15.3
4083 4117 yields 0.1 angstrom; 15.7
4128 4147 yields 0.1 angstrom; 15.8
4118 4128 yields -0.3 angstrom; 16.3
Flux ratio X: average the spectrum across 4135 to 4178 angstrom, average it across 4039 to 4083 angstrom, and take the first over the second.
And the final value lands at 1.1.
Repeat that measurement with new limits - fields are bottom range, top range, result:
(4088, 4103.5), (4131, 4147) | 1.06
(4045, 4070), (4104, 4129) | 1.07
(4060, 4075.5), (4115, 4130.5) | 1.11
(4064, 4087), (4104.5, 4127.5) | 1.04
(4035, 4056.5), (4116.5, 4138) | 1.01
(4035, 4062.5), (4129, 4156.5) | 1.02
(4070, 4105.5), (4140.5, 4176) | 1.05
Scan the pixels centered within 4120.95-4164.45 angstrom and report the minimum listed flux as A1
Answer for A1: 13.1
